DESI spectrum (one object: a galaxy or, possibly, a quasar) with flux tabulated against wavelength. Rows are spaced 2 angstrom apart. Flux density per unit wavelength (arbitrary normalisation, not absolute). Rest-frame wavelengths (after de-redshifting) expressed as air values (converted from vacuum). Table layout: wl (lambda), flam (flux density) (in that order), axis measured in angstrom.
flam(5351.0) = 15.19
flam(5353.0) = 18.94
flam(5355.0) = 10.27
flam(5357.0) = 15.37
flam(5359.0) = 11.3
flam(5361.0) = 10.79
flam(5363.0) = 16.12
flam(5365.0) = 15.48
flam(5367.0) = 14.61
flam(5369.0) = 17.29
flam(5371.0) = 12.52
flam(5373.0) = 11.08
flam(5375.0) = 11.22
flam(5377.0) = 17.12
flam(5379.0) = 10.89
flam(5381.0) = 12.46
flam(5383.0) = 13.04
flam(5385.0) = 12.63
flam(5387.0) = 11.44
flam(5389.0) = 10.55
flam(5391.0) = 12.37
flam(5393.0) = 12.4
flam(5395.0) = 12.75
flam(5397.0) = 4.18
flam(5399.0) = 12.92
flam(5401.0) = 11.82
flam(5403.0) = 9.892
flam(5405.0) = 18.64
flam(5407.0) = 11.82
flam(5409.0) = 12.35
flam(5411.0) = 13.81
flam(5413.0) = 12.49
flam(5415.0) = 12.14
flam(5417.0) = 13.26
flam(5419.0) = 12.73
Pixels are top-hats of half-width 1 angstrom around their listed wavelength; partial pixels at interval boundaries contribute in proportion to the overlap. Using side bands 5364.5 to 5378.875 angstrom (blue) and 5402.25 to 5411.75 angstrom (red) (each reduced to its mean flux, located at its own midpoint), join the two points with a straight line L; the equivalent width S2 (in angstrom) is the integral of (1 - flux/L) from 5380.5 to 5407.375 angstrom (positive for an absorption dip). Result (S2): 3.3 angstrom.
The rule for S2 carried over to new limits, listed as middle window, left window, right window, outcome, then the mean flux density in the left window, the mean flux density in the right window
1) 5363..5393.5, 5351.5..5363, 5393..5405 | -1.7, 13.7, 11.2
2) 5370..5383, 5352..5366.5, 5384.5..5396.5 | 0.1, 14.1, 11.7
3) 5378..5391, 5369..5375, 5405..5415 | 0.9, 12.6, 13.2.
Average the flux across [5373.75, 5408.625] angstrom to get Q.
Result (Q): 12.1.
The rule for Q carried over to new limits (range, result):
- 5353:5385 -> 13.5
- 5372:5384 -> 12.6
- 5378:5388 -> 12.1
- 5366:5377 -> 13.7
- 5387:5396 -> 12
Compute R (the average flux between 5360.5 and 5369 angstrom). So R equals 14.8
